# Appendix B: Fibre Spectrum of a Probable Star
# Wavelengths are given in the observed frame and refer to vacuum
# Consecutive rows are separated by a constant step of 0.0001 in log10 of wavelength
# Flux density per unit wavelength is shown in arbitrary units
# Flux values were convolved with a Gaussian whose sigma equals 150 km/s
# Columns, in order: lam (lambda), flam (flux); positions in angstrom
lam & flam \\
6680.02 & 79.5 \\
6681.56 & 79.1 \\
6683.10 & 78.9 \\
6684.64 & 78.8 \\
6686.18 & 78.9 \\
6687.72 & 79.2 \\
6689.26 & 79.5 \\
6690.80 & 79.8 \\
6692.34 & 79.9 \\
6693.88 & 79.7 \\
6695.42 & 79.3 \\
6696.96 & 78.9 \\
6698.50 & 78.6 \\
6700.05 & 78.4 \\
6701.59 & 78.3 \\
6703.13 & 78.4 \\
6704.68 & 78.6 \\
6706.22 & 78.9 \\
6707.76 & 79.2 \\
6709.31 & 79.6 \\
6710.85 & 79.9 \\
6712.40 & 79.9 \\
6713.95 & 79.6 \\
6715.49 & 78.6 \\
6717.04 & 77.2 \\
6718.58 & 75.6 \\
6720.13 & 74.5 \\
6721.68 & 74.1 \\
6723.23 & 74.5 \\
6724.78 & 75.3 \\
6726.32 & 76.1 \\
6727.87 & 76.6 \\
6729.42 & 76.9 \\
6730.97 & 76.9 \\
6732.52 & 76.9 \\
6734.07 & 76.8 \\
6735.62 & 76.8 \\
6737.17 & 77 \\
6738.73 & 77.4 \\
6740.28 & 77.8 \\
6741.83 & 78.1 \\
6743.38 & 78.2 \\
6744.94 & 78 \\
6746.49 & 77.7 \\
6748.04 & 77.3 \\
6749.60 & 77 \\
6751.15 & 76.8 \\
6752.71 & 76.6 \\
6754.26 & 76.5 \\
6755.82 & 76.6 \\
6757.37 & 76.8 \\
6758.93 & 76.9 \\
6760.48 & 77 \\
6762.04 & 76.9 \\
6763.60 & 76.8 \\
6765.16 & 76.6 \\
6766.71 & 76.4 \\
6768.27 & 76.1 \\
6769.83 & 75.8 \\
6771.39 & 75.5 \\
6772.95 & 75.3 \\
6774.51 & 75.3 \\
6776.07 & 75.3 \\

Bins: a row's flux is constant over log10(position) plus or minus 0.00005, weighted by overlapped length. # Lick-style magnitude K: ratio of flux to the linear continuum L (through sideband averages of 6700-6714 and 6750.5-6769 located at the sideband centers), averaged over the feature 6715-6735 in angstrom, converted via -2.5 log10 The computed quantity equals 0.03 mag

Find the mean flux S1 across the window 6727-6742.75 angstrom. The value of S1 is 77.1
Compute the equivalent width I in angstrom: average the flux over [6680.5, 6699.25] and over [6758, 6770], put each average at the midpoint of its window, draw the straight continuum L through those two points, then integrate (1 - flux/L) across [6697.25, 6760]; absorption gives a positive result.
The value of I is 0.4 angstrom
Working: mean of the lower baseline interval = 79.2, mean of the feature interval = 77.4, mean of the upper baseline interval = 76.6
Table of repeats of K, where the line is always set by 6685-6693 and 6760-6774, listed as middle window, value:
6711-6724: 0.019 mag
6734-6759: -0.002 mag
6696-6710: 0.001 mag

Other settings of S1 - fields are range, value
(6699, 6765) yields 77.3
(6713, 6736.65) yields 76.5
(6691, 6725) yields 78.1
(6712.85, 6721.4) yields 77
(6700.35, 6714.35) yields 79.1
